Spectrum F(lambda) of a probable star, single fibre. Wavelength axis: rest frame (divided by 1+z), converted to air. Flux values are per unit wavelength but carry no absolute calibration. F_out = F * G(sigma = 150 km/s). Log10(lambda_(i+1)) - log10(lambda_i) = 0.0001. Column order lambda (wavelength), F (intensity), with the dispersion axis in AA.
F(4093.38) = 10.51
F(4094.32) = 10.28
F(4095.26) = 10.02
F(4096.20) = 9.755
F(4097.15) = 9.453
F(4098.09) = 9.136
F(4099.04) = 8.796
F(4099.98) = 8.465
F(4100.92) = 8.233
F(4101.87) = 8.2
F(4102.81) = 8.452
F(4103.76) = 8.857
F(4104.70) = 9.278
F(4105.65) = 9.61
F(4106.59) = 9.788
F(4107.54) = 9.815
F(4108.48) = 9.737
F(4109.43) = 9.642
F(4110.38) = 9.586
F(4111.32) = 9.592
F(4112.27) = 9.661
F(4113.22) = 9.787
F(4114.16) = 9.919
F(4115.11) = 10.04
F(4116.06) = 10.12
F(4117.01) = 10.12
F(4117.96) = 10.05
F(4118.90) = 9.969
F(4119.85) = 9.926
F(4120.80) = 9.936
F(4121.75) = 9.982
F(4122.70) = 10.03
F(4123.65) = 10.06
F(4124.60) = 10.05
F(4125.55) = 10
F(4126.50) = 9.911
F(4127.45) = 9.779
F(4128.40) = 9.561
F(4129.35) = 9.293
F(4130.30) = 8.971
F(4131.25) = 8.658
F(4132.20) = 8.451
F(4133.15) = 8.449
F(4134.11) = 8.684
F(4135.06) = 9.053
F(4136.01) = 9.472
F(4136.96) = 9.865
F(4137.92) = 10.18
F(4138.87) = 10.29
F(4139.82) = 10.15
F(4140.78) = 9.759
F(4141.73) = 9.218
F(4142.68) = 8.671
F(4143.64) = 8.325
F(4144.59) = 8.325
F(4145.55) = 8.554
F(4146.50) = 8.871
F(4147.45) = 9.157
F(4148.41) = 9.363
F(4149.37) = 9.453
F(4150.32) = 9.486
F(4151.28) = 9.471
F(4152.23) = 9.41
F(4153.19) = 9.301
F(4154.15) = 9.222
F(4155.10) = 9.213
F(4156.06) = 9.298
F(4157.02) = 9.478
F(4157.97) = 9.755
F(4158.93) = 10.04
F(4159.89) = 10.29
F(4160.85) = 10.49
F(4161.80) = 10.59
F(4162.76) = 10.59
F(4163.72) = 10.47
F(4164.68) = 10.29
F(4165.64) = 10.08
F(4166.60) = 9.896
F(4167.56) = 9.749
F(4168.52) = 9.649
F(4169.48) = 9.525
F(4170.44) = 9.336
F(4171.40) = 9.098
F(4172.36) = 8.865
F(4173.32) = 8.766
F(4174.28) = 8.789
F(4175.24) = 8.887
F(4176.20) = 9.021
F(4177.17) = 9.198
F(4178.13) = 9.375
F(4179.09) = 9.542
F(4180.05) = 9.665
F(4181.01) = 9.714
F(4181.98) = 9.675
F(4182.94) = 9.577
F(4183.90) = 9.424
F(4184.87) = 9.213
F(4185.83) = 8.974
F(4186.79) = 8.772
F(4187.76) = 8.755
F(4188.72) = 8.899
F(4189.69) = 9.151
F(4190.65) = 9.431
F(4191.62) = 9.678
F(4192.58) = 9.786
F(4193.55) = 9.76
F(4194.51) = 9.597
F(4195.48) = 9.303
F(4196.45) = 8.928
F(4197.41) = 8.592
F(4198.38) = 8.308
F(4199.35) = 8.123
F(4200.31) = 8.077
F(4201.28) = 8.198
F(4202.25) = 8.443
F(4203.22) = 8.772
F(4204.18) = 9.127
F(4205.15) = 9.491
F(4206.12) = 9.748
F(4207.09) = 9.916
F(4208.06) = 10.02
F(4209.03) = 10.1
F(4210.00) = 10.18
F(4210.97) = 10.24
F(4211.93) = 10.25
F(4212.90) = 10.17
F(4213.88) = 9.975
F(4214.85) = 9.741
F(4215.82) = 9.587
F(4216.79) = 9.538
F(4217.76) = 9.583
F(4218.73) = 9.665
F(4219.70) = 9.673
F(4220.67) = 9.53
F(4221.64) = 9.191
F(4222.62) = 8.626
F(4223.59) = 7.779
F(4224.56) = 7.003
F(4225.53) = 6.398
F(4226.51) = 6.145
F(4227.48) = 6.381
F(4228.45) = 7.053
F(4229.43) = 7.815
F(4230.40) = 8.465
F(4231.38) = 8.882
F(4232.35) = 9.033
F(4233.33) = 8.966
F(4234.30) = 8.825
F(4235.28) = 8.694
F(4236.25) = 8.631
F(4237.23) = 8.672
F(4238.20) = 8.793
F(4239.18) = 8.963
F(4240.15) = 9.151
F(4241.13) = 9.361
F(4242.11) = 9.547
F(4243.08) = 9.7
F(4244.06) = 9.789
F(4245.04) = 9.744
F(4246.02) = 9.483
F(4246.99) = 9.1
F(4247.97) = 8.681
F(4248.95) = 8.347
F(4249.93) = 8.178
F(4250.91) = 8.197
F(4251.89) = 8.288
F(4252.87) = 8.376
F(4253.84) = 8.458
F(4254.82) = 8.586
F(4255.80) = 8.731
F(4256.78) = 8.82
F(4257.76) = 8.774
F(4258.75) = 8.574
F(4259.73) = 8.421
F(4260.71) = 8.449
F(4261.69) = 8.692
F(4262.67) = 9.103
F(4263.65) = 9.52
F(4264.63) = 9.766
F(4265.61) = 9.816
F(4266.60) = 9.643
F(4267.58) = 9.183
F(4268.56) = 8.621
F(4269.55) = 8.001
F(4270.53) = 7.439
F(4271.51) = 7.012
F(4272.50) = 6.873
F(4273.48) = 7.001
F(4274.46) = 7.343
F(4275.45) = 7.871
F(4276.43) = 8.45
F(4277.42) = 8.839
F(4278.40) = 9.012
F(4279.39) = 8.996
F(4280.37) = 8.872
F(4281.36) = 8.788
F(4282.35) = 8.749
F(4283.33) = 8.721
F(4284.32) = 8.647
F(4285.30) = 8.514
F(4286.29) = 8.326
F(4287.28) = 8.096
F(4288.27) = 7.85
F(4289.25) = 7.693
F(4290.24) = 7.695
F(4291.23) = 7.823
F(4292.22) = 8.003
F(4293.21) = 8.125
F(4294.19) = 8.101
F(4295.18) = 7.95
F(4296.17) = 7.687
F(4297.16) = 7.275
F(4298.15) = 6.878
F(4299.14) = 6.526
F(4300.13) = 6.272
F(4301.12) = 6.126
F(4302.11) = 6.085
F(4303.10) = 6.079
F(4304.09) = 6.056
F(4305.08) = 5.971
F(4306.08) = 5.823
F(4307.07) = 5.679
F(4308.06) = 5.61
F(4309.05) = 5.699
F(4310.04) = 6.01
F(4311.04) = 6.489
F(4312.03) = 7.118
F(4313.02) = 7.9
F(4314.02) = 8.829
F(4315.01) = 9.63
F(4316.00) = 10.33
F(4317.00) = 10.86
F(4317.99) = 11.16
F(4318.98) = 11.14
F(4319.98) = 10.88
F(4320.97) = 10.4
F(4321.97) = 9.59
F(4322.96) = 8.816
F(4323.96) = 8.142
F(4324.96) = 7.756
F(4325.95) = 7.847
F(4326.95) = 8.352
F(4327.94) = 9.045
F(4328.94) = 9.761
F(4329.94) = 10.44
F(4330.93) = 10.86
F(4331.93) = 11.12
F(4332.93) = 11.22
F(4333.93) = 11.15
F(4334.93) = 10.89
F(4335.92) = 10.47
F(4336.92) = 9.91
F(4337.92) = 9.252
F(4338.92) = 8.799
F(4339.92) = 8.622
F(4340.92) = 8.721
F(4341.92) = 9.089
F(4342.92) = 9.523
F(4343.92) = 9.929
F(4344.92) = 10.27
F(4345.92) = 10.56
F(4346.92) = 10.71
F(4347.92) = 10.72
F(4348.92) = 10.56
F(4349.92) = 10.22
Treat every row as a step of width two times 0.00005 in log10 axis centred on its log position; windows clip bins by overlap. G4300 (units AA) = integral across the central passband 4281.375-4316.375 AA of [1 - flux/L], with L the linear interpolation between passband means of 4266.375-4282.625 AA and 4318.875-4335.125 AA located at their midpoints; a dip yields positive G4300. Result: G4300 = 6.1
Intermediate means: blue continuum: 8.25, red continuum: 9.79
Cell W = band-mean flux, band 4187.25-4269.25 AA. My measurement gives 8.95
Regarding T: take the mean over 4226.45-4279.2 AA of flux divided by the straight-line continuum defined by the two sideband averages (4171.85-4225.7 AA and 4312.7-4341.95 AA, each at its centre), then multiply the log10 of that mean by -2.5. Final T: 0.10 mag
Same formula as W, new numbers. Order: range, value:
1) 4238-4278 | 8.67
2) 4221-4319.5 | 8.19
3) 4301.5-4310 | 5.89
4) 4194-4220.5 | 9.39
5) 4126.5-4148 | 9.19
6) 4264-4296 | 8.31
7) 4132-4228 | 9.26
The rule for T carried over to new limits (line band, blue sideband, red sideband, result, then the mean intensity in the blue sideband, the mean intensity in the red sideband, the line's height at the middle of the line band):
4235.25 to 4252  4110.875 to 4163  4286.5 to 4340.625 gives -0.02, 9.56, 8.37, 8.84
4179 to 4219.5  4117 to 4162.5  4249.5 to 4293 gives -0.04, 9.51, 8.42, 9.02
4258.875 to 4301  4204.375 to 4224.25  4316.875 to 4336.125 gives 0.20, 9.62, 9.98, 9.83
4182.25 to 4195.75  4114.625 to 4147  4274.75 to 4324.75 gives -0.04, 9.49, 8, 8.98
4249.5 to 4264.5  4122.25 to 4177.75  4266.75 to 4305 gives -0.07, 9.46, 7.78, 8.13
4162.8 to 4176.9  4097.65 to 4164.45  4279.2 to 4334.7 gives -0.03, 9.5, 8.29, 9.23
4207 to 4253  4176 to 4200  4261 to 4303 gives -0.03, 9.21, 8.08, 8.7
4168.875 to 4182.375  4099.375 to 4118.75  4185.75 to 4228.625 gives -0.01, 9.46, 9.01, 9.15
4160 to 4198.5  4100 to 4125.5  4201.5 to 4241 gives -0.03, 9.62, 8.93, 9.2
